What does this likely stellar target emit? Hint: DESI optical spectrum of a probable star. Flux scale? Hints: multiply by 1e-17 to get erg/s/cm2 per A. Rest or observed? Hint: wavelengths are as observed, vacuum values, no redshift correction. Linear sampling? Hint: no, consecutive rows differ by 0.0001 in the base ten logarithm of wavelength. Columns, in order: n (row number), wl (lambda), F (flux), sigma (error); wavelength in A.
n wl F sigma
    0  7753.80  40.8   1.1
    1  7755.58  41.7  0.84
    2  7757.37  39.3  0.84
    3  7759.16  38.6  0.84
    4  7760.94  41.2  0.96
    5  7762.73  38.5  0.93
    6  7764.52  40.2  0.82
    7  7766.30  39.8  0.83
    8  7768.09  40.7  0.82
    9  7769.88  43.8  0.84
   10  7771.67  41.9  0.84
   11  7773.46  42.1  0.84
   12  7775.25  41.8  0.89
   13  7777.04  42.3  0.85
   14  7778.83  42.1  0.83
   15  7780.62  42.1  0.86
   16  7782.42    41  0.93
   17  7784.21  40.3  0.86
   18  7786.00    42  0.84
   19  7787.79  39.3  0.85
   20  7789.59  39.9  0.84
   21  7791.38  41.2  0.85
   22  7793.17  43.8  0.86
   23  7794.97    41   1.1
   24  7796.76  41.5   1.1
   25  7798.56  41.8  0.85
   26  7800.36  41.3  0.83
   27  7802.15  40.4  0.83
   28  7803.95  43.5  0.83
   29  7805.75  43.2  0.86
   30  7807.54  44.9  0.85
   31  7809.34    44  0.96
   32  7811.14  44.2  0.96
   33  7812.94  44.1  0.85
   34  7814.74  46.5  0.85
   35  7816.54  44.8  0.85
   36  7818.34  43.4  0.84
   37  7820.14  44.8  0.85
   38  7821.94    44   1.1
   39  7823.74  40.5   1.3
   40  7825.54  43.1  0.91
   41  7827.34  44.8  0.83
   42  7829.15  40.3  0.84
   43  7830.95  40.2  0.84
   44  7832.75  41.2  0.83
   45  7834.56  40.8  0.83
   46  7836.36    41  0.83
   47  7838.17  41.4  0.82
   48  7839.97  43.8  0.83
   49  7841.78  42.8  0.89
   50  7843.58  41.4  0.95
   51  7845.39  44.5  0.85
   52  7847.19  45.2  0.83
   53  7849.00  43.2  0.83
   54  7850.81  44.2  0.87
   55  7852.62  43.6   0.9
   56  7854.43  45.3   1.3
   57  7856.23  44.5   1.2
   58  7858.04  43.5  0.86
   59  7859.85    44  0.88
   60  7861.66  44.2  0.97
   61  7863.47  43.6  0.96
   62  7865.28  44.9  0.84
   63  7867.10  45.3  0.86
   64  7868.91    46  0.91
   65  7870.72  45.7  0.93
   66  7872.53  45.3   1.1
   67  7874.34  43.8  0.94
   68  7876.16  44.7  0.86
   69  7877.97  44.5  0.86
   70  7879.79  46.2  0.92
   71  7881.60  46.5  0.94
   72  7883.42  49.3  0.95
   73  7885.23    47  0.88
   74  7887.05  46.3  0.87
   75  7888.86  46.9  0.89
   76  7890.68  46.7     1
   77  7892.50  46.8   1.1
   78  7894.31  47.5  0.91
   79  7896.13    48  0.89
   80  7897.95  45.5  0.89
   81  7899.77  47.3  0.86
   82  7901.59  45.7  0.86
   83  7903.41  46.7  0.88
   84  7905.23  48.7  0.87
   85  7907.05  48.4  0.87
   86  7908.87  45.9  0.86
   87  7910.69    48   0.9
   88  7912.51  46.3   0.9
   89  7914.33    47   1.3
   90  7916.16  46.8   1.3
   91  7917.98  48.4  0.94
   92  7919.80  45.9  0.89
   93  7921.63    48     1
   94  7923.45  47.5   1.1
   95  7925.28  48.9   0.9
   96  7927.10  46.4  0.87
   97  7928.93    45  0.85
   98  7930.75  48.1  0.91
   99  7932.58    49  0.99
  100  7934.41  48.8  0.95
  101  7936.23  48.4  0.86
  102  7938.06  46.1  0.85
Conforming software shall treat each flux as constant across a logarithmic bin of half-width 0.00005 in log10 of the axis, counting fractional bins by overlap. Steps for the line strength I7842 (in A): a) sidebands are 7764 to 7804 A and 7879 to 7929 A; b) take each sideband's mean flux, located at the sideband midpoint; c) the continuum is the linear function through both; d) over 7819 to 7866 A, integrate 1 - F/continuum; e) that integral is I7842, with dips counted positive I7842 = 1.16 A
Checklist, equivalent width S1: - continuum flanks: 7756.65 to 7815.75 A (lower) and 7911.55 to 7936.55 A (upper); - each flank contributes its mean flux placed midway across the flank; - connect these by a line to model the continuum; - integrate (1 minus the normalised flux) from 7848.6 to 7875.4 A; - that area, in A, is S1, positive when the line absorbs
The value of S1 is 0.2 A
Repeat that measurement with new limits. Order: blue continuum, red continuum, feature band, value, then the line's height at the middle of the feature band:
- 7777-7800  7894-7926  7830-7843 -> 0.6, 43.7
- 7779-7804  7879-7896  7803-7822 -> -0.8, 42.6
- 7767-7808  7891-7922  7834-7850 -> 0.5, 44.2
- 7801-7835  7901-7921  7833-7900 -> 0.5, 45.2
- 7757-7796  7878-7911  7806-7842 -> 0.3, 43.5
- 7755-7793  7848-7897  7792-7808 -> 0.0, 42.2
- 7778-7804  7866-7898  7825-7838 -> 0.6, 43.5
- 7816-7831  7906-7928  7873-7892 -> -0.2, 45.7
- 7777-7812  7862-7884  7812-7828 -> -0.3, 43.1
